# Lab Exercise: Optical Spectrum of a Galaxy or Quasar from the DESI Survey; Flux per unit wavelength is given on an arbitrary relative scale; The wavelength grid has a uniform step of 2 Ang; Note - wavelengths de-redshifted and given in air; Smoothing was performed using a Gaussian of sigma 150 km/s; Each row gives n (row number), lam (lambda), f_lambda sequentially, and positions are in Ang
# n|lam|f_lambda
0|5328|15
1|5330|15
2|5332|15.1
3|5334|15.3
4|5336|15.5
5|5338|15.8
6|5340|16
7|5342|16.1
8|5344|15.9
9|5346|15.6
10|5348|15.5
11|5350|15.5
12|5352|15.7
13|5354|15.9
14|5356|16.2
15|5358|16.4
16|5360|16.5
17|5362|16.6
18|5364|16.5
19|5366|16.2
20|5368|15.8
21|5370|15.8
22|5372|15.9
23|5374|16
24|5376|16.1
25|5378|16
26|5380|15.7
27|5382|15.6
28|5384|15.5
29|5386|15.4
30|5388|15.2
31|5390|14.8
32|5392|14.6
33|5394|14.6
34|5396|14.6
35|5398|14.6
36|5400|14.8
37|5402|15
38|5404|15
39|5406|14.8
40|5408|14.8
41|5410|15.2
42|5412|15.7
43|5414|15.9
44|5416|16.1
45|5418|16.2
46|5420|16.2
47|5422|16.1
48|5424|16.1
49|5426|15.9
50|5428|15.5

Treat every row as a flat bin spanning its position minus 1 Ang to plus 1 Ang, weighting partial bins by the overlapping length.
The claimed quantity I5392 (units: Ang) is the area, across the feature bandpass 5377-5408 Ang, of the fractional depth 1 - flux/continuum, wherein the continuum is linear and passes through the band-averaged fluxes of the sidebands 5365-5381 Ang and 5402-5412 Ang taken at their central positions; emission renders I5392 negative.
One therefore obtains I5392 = 0.7 Ang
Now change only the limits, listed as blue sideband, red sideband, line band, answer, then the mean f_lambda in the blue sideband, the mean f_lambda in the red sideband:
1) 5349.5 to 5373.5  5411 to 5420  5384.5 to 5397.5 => 0.94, 16.1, 16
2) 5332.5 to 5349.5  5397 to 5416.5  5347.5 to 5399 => -0.76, 15.7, 15.2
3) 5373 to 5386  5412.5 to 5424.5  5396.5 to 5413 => 1.04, 15.8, 16.1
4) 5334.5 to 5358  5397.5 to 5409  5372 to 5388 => -0.52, 15.8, 14.8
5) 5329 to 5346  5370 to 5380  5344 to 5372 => -0.39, 15.6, 15.9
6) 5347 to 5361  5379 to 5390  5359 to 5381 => -0.60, 16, 15.4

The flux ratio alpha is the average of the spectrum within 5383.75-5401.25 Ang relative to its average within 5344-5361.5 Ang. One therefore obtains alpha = 0.93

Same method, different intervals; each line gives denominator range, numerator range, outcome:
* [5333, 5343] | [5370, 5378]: 1.01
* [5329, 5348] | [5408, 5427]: 1.02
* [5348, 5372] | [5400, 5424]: 0.97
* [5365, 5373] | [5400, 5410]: 0.94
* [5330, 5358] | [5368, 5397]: 0.98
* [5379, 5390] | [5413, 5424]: 1.04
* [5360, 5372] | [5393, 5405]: 0.91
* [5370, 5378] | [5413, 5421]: 1.01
